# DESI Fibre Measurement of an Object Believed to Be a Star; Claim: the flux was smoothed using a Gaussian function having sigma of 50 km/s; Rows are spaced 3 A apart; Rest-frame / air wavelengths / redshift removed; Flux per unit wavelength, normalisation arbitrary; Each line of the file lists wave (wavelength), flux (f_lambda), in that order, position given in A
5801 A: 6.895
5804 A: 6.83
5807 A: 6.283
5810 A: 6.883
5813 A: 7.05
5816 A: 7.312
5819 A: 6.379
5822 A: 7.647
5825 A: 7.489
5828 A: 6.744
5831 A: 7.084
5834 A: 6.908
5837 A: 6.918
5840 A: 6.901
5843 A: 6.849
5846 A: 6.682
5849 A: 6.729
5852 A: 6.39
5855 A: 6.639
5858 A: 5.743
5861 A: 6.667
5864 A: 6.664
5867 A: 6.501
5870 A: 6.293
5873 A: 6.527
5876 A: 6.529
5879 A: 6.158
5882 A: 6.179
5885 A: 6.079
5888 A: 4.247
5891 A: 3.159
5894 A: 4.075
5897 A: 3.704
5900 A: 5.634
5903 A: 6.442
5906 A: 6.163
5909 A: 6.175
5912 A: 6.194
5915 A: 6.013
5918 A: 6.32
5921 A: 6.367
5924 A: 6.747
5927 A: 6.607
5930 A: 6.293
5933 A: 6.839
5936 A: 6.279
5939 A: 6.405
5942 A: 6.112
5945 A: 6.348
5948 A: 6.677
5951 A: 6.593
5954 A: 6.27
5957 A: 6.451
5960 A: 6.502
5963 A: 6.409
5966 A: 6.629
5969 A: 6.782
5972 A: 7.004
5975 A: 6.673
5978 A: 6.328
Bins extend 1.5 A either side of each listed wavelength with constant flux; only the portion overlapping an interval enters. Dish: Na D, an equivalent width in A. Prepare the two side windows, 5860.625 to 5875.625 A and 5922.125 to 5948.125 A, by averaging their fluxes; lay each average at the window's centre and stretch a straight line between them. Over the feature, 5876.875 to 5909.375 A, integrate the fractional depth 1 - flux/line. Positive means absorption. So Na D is 6.2 A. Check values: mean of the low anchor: 6.52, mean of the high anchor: 6.47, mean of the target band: 5.27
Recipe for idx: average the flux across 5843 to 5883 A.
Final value 6.46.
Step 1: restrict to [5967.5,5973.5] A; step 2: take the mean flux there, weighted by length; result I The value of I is 6.89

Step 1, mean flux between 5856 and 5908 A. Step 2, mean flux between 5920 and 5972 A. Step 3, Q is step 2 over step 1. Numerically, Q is 1.14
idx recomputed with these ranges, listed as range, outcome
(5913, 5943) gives 6.4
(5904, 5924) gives 6.25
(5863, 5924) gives 5.79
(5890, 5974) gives 6.13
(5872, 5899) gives 5.17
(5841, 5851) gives 6.74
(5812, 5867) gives 6.81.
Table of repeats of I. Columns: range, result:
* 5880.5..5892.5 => 4.92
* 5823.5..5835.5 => 7.06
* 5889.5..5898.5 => 3.65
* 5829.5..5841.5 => 6.95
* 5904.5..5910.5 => 6.17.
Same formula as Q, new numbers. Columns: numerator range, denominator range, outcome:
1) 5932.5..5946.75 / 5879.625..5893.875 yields 1.30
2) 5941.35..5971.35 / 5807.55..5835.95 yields 0.93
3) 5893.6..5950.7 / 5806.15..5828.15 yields 0.87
